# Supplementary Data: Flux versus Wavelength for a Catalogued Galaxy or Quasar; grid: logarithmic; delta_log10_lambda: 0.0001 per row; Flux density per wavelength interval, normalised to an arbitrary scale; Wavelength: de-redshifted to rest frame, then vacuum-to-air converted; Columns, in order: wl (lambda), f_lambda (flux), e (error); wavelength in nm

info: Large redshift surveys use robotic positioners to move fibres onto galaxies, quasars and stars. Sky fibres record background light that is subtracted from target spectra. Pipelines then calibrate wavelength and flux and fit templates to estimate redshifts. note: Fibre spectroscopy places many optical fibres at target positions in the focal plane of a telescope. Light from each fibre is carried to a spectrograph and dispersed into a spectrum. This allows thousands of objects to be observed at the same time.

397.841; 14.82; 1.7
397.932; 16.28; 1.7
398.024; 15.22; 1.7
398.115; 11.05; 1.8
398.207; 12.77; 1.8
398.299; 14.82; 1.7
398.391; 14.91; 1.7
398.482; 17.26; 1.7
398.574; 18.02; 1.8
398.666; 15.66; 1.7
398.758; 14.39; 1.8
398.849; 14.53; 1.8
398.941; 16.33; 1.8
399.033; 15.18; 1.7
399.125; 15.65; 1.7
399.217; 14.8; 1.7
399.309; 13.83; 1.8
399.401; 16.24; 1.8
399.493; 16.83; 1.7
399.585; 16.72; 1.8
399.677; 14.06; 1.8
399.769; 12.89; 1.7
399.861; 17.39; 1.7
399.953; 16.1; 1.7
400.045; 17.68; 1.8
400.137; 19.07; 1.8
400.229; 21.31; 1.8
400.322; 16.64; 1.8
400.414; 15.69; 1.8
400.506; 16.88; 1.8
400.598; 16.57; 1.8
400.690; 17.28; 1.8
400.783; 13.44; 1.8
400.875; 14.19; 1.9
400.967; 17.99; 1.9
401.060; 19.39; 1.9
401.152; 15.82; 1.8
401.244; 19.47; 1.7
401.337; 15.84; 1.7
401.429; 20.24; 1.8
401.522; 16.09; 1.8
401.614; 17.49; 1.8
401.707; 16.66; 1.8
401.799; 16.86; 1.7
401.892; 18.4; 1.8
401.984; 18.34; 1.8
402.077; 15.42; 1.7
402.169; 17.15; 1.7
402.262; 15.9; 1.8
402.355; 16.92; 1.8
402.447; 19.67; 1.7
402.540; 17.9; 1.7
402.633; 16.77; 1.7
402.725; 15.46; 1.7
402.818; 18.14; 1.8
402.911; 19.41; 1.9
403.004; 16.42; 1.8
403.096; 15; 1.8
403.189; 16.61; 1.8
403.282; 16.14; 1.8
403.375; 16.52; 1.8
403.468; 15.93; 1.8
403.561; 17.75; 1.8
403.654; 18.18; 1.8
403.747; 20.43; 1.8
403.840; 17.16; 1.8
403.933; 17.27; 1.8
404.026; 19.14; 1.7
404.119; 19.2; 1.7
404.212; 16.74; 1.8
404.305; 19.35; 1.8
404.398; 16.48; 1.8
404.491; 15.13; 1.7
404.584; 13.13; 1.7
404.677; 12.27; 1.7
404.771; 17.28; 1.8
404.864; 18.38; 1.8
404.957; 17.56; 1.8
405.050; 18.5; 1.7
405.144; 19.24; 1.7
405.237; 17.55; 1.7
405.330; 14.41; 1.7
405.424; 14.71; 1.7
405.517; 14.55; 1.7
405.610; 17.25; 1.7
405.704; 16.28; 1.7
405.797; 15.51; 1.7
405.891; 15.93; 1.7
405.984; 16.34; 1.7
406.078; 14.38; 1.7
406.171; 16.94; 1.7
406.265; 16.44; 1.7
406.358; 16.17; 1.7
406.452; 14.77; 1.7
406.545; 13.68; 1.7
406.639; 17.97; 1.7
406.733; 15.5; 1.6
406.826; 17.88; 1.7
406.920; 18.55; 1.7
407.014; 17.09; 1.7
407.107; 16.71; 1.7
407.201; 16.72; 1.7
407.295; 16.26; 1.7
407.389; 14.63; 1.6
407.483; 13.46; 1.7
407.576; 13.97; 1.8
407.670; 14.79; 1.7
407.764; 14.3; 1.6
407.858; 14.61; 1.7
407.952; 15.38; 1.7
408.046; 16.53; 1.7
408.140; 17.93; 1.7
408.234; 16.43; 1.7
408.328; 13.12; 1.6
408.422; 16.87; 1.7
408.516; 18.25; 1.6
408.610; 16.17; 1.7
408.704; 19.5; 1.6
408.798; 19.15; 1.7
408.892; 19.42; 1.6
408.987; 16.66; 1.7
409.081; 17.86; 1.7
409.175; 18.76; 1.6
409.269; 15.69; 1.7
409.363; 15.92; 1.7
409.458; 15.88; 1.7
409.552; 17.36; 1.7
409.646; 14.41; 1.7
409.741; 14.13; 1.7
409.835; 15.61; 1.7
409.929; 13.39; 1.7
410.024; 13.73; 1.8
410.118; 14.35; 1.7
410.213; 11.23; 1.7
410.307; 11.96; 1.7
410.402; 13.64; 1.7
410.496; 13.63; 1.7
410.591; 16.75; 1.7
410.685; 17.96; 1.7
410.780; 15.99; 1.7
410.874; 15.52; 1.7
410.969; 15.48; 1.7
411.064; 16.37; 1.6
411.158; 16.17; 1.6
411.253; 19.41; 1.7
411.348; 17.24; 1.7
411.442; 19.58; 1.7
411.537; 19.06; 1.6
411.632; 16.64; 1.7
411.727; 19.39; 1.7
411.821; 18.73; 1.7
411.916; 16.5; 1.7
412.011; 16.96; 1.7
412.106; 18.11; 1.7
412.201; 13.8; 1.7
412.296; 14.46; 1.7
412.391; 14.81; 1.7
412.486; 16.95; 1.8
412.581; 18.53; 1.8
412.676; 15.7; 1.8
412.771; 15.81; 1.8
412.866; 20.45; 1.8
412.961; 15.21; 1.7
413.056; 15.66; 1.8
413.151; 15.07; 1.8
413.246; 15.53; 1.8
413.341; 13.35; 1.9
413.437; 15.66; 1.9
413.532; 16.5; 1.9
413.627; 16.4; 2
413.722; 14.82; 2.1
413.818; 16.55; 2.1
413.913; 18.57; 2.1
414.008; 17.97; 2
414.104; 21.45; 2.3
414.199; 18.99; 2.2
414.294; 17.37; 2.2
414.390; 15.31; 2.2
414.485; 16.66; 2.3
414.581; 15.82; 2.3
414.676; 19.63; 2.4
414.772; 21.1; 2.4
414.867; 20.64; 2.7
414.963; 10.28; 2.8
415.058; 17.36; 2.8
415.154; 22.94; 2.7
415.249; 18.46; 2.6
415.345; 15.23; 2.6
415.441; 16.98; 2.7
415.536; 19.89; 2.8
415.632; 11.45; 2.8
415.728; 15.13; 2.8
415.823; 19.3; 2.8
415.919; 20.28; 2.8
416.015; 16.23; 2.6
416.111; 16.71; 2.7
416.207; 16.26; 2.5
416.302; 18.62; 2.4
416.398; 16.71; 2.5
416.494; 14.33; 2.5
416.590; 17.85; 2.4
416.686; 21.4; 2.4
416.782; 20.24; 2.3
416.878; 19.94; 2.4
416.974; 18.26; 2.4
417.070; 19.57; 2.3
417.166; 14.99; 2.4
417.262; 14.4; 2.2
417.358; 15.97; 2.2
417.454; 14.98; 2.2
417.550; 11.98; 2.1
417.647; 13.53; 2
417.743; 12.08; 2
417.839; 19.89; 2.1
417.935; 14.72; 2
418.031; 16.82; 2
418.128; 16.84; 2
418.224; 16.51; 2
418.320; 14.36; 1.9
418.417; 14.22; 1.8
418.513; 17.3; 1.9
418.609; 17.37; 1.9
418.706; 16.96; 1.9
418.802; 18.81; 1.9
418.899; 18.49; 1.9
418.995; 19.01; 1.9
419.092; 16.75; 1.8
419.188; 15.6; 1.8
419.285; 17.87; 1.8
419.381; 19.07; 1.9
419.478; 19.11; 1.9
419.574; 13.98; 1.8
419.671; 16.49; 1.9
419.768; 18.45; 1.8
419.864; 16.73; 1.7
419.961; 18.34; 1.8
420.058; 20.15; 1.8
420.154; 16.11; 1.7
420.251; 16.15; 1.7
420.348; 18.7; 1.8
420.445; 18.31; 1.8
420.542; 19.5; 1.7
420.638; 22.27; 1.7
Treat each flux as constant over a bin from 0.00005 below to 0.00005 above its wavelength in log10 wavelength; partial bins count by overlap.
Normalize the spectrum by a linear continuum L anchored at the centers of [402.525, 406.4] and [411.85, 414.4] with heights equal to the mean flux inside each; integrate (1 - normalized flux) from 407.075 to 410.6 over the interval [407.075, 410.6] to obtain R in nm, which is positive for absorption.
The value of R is 0.215 nm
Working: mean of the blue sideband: 16.8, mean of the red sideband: 16.6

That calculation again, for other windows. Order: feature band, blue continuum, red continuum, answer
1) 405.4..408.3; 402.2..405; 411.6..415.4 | 0.20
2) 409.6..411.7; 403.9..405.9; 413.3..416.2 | 0.17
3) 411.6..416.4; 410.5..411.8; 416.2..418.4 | -0.03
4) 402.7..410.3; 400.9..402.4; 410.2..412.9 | 0.27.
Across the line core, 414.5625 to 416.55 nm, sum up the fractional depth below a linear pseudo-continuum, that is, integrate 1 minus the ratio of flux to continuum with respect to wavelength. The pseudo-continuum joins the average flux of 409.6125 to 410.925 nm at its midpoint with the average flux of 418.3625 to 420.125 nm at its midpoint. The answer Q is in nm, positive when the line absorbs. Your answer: -0.136 nm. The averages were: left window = 14.5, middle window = 17.3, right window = 17.5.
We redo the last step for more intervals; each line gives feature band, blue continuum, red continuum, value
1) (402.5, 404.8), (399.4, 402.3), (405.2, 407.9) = -0.09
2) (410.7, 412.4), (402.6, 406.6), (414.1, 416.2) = 0.02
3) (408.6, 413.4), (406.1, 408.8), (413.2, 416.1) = 0.11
